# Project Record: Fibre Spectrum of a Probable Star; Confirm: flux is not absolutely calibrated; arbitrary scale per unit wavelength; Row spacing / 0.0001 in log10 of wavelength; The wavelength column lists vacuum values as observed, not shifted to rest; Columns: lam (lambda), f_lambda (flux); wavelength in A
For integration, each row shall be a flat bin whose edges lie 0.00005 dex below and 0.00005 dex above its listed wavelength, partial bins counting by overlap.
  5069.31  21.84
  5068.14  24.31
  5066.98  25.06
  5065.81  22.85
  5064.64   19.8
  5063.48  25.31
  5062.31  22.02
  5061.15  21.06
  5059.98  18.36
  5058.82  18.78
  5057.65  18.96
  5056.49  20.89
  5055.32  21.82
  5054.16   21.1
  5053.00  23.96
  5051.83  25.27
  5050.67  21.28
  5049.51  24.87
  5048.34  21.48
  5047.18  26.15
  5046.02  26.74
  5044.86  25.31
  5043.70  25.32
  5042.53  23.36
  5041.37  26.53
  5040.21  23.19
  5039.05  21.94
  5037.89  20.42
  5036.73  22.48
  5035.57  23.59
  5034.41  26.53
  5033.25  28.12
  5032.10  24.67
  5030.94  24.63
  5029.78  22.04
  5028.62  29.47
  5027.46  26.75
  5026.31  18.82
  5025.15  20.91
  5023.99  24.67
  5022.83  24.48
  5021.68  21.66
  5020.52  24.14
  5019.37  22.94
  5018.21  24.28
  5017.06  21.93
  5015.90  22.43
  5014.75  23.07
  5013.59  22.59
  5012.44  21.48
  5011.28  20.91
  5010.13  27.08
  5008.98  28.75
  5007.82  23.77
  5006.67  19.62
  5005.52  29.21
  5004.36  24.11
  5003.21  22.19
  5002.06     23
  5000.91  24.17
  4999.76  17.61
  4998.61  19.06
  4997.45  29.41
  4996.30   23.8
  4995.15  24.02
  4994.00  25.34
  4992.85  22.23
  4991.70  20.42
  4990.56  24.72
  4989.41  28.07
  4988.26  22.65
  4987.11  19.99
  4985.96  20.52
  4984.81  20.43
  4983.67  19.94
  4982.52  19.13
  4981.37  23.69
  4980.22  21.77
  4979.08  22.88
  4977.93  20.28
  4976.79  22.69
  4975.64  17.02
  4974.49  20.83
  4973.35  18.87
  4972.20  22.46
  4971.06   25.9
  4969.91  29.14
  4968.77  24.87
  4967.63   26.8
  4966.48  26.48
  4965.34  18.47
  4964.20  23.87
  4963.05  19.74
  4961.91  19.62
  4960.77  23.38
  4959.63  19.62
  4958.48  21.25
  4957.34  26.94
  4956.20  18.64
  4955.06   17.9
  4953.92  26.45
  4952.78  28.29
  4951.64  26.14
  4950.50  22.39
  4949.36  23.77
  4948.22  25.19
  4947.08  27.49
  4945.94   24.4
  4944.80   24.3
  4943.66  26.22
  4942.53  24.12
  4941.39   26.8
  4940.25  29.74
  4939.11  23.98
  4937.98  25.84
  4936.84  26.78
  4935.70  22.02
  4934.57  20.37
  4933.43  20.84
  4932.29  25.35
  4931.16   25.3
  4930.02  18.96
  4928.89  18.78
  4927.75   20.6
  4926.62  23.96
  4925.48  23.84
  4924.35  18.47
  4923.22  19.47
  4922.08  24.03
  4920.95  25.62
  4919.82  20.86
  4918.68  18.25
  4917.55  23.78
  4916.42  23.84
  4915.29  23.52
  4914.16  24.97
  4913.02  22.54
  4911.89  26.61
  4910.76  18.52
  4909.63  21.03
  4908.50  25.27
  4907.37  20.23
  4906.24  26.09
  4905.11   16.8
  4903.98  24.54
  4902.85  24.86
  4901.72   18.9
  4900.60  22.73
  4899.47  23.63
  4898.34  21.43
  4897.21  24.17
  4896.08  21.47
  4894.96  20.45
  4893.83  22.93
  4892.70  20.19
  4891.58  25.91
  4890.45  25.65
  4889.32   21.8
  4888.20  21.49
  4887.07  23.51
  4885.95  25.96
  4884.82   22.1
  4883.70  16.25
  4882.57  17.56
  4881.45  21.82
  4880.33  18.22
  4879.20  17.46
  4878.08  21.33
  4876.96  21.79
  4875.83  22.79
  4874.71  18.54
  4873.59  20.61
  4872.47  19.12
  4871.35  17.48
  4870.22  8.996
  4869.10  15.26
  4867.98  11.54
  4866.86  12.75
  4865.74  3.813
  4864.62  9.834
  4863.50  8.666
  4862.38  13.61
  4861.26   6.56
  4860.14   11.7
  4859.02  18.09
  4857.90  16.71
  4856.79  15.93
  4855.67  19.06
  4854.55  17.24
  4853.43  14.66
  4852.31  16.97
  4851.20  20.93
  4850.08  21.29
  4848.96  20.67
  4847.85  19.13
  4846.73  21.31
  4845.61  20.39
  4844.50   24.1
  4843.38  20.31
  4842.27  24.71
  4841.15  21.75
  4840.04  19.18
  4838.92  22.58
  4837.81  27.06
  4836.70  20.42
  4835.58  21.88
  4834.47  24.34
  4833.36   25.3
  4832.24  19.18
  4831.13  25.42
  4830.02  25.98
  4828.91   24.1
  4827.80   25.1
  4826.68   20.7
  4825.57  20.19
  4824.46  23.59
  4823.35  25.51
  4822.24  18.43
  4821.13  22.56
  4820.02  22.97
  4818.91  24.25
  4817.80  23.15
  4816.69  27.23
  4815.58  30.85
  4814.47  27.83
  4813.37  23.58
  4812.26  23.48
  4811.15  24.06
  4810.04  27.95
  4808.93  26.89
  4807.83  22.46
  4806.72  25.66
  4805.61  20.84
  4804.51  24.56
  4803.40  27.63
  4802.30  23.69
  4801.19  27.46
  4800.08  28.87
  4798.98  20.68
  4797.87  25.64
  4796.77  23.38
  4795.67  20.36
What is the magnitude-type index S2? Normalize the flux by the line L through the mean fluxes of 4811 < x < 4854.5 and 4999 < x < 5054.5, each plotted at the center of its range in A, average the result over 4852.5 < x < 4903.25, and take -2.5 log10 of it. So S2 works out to 0.24 mag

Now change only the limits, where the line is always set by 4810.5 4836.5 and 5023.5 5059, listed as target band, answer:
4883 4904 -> 0.063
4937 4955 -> -0.078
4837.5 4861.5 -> 0.235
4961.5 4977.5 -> 0.049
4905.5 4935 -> 0.067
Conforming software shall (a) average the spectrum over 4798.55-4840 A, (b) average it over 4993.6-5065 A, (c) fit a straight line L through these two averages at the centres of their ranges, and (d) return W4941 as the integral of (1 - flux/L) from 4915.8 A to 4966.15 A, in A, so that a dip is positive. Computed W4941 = 1.3 A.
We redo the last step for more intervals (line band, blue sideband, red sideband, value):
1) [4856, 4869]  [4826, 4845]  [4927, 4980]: 6.2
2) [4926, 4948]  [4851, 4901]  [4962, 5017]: -3.5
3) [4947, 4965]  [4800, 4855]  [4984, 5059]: 0.2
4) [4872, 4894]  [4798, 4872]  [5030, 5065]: 0.1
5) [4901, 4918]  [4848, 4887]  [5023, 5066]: -4.2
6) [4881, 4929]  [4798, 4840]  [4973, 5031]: 2.7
